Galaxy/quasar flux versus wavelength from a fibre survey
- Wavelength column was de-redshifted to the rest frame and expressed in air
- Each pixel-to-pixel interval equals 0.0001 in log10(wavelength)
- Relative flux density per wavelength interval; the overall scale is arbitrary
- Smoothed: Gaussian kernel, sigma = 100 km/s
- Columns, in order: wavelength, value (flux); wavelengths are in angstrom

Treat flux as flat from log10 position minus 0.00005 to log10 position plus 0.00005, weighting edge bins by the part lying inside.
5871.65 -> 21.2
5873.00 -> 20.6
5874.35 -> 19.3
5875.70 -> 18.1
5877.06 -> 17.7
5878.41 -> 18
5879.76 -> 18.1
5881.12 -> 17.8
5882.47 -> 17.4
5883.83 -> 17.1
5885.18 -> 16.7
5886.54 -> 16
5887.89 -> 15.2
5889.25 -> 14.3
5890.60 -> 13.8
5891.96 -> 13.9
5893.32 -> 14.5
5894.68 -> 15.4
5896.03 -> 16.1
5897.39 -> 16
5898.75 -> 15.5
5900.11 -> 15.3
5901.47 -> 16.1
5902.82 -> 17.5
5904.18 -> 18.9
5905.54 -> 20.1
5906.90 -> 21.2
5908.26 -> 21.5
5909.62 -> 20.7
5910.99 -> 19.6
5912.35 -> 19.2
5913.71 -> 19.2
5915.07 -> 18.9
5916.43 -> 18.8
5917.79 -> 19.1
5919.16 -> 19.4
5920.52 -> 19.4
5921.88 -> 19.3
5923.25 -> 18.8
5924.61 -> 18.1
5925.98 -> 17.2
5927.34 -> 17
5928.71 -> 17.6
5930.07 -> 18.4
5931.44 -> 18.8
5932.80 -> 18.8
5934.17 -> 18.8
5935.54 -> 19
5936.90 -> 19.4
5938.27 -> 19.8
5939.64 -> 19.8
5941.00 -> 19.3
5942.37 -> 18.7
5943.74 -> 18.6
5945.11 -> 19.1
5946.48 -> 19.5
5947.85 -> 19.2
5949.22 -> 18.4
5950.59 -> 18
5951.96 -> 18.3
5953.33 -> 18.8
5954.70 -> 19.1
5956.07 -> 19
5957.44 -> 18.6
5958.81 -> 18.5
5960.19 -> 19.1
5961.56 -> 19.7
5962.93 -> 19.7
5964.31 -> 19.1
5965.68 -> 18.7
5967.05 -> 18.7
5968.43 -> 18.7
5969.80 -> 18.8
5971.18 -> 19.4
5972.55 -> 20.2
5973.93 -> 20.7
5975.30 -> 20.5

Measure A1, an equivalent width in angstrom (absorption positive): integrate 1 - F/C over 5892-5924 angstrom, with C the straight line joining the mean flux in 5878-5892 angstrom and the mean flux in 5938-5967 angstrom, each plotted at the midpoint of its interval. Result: -1.8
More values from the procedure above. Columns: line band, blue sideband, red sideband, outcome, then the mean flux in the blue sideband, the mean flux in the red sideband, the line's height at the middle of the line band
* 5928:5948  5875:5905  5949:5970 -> -1.0 angstrom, 16.4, 18.8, 18.1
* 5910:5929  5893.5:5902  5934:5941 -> -1.1 angstrom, 15.7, 19.4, 17.7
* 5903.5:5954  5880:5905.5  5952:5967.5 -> -4.1 angstrom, 16.1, 19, 17.7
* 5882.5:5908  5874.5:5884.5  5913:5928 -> 2.4 angstrom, 17.8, 18.7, 18.1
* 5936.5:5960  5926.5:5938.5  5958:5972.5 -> -0.2 angstrom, 18.6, 19.1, 18.8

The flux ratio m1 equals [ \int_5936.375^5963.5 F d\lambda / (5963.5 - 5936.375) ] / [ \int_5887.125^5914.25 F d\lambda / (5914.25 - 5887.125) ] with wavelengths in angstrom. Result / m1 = 1.1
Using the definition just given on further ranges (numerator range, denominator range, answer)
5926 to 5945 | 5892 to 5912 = 1.06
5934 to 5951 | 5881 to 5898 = 1.22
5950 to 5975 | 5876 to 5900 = 1.19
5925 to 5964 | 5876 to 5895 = 1.16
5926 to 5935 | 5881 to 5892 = 1.15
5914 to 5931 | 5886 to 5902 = 1.22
